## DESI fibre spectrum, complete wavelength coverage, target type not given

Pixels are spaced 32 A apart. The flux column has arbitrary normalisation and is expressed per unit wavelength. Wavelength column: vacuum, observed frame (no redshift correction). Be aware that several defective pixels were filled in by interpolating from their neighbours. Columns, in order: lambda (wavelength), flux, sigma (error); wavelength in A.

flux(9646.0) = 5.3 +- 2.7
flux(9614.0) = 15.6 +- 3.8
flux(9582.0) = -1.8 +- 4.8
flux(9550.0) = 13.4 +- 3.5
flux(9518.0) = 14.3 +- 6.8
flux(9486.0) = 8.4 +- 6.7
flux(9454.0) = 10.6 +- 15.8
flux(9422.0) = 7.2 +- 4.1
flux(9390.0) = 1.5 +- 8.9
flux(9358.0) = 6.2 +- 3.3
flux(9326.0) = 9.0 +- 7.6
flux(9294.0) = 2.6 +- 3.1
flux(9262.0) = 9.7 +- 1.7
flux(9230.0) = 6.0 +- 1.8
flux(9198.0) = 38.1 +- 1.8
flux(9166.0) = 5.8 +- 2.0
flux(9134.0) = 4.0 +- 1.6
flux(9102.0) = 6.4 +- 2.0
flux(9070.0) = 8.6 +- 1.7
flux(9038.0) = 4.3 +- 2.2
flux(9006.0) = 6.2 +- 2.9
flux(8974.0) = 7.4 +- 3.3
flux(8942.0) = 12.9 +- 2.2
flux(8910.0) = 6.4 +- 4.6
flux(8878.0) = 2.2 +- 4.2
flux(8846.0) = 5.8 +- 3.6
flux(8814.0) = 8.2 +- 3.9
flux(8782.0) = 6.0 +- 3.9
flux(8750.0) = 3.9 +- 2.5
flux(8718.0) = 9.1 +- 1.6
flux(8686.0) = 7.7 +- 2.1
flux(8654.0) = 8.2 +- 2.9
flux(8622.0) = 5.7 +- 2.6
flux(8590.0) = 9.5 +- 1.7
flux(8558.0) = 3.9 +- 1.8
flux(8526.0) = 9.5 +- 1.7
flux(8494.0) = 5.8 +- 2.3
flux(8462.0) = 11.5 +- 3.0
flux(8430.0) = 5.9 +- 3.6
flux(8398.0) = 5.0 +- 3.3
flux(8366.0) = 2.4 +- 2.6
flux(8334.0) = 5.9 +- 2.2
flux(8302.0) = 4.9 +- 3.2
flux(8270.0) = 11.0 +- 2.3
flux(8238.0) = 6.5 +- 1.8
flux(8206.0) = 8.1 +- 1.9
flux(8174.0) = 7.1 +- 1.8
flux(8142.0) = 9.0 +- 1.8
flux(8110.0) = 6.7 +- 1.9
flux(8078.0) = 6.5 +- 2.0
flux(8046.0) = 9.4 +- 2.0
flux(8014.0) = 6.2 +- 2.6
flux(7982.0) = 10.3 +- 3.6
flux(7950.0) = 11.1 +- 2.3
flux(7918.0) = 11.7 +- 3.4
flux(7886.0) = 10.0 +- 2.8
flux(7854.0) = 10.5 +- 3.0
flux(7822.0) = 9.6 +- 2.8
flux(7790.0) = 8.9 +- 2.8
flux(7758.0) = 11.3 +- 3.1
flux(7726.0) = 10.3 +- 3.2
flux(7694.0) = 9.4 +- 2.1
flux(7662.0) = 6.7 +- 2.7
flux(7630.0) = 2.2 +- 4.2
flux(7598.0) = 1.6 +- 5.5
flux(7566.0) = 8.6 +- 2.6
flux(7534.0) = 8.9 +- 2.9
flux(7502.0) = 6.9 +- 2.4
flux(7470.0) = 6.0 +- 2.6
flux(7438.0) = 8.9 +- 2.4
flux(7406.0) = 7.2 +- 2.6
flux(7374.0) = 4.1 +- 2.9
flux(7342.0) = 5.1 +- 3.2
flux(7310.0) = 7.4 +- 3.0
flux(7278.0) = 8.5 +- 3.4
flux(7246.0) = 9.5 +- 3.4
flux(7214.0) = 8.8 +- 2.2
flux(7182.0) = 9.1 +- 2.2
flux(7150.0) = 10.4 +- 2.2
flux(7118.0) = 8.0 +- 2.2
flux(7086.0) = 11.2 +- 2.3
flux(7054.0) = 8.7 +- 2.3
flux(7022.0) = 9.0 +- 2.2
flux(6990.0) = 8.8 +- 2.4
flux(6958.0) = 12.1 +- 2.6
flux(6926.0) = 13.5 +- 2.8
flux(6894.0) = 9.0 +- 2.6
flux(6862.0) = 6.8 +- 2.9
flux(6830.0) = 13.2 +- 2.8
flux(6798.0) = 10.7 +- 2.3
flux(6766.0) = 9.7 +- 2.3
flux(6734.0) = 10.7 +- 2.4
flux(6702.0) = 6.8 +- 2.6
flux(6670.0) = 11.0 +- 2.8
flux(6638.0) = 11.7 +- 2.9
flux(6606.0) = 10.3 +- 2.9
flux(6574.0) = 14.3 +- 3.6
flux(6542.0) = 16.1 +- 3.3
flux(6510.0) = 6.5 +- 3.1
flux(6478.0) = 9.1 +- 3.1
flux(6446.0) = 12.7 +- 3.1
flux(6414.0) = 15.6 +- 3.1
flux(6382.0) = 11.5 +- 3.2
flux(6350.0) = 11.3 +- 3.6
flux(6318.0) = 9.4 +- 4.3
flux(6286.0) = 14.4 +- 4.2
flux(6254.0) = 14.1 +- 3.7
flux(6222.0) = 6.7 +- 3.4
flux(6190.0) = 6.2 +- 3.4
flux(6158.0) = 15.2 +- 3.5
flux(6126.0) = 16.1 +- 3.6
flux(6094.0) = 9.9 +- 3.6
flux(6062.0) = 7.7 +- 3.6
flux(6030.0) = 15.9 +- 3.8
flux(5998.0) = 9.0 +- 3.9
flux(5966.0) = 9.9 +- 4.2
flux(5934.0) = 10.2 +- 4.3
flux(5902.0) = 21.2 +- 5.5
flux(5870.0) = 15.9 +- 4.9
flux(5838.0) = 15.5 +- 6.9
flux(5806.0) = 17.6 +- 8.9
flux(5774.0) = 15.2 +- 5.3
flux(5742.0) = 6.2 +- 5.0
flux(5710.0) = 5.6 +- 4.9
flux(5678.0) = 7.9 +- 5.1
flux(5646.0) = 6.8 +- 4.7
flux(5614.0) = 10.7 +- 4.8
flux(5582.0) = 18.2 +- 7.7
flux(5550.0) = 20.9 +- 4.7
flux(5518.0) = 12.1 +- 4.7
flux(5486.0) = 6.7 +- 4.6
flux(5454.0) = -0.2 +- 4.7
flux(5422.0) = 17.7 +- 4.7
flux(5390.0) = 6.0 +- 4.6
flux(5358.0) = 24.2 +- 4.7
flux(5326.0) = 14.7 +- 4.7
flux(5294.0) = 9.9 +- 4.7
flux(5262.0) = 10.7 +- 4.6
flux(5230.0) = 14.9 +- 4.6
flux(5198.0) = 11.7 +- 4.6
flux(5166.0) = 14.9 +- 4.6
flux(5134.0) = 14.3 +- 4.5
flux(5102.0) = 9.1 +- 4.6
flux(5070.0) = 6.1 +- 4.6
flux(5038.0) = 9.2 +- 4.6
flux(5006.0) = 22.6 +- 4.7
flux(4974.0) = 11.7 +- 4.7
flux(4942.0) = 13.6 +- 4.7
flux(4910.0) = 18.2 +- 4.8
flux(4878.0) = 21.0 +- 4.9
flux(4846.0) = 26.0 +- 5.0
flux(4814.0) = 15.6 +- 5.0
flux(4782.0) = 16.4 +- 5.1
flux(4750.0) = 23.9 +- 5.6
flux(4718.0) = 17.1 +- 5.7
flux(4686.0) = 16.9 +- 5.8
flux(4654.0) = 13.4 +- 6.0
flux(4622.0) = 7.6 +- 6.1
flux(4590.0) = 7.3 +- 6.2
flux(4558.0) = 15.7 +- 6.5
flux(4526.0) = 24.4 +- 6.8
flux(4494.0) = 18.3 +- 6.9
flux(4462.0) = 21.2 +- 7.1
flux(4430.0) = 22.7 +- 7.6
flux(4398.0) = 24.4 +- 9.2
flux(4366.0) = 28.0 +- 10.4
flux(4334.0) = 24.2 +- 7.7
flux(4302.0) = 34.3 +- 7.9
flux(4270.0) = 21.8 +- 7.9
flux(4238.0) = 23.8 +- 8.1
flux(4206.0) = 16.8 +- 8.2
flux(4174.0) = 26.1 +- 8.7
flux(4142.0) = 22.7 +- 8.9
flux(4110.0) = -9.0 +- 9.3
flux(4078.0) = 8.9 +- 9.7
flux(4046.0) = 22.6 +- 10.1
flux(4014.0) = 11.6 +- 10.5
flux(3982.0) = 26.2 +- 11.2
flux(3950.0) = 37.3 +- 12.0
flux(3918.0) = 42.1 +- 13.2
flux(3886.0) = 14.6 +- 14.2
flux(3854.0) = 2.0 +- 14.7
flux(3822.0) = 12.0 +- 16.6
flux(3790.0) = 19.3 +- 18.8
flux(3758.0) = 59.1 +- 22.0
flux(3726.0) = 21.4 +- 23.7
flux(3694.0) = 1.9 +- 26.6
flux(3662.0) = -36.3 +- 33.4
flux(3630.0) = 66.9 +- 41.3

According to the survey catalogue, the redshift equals 1.47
